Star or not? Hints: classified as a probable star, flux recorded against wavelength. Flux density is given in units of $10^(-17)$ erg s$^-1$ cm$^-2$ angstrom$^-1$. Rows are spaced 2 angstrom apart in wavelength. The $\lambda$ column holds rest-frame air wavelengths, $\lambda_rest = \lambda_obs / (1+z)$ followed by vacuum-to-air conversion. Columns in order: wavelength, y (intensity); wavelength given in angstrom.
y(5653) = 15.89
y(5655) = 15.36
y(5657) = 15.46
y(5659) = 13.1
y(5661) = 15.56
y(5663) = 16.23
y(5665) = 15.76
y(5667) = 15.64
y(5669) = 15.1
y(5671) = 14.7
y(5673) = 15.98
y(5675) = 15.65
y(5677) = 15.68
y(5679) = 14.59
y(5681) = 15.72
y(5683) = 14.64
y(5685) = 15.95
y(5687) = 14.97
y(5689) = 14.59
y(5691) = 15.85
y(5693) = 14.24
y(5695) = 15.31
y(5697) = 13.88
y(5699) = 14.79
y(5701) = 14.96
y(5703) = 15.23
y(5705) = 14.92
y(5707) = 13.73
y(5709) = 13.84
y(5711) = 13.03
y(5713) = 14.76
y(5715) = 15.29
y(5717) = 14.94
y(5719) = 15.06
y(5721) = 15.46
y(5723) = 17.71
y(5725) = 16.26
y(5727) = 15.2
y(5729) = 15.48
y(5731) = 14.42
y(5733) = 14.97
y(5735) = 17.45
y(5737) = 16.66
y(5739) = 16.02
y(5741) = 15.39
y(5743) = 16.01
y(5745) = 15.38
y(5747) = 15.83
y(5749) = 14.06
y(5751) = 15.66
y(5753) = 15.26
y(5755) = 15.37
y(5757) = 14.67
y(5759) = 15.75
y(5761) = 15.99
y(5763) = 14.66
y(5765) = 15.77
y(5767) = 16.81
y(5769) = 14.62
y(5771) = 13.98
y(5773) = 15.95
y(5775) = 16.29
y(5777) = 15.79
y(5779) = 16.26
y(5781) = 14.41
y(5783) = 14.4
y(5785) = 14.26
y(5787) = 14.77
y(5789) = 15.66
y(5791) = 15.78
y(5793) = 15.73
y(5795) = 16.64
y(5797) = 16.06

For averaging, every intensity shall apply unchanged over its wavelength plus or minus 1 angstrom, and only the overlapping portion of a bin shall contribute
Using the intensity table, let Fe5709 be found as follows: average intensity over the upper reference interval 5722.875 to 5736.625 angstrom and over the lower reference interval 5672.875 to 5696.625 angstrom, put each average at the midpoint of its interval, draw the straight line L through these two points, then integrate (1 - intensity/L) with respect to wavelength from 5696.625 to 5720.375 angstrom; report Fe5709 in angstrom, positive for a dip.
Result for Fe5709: 1.5 angstrom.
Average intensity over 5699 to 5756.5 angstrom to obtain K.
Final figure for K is 15.3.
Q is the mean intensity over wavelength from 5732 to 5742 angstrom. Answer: 16.1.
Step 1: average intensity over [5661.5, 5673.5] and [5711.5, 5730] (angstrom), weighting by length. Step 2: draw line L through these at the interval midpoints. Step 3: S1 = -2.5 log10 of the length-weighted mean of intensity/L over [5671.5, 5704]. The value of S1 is 0.029 mag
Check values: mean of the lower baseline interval 15.6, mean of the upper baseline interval 15.5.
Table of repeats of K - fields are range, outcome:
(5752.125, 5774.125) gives 15.4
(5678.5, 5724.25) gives 14.9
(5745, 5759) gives 15.2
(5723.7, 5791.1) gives 15.5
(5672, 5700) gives 15.1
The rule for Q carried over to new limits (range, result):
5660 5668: 15.8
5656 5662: 14.7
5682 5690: 15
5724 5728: 15.7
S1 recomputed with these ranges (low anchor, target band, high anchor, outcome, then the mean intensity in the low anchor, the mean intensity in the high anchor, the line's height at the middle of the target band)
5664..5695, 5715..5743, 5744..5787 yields -0.03 mag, 15.3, 15.3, 15.3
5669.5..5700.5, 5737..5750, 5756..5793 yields -0.02 mag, 15.1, 15.3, 15.3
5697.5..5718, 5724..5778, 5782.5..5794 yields -0.05 mag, 14.5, 15.1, 14.9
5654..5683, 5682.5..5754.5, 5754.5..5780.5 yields 0.01 mag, 15.3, 15.5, 15.4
